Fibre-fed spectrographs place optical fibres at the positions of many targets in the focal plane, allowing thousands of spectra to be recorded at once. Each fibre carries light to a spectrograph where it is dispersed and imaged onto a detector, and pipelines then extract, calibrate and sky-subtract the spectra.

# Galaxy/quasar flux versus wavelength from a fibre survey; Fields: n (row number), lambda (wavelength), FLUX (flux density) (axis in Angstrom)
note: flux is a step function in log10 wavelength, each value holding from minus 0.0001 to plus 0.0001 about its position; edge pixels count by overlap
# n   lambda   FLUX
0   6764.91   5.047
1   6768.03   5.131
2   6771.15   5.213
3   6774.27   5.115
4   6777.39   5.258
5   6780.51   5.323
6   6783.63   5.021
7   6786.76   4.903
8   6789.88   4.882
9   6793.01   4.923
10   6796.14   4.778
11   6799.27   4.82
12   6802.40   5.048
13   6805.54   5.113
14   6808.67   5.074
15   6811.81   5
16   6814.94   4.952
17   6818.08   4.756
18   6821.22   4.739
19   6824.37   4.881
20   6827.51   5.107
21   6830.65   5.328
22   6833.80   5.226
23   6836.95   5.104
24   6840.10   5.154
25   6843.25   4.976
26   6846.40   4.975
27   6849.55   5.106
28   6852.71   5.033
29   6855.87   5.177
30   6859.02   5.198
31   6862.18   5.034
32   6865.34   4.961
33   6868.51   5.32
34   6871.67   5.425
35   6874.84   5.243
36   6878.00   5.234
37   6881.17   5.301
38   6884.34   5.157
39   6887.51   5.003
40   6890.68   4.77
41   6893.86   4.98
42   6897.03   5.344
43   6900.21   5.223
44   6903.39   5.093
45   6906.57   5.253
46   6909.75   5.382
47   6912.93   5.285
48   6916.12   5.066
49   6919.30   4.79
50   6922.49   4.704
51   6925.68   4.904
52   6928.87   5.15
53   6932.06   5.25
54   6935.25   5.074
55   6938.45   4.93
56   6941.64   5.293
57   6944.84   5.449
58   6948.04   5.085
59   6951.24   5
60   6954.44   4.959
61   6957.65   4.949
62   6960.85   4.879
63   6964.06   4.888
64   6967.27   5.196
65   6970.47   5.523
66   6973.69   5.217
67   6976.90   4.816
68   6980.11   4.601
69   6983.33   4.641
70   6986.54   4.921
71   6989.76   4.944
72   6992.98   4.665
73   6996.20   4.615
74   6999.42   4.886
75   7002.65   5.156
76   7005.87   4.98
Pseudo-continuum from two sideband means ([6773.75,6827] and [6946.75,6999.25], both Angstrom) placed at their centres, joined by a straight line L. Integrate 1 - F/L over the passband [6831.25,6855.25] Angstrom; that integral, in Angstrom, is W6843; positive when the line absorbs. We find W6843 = -0.6 Angstrom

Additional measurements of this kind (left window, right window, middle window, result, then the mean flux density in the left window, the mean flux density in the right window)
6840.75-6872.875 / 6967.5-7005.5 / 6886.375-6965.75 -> -0.9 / 5.12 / 4.92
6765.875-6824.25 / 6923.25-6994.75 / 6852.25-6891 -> -1.2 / 5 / 5.01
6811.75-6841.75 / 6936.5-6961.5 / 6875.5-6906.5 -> -0.5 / 5.03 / 5.07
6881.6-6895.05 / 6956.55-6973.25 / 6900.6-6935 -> -0.3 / 5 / 5.1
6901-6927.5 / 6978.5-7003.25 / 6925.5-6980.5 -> -1.7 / 5.06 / 4.79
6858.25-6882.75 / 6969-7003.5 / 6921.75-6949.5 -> -0.4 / 5.21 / 4.9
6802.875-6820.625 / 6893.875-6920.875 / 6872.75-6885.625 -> -0.3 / 4.97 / 5.17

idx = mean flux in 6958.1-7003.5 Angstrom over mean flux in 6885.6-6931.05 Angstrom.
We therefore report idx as 1.0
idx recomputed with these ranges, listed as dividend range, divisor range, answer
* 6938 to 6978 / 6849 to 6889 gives 0.99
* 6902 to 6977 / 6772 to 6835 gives 1.02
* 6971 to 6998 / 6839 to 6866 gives 0.95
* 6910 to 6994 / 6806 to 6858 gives 0.99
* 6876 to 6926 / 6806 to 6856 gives 1.01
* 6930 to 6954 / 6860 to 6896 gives 1.00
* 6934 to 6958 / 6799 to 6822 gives 1.03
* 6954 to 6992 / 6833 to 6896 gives 0.97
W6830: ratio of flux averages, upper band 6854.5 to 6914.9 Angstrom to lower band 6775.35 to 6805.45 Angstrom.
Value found 1.03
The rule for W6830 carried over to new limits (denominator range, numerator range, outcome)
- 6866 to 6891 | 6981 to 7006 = 0.93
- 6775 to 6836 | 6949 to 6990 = 0.99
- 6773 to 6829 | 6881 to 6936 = 1.02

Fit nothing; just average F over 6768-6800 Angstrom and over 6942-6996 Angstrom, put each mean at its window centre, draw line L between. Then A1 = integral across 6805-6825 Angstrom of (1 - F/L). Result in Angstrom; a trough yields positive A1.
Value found 0.4 Angstrom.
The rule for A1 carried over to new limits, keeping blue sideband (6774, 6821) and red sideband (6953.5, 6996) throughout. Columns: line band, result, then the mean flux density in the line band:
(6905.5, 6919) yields -0.7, 5.2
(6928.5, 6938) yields -0.4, 5.13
